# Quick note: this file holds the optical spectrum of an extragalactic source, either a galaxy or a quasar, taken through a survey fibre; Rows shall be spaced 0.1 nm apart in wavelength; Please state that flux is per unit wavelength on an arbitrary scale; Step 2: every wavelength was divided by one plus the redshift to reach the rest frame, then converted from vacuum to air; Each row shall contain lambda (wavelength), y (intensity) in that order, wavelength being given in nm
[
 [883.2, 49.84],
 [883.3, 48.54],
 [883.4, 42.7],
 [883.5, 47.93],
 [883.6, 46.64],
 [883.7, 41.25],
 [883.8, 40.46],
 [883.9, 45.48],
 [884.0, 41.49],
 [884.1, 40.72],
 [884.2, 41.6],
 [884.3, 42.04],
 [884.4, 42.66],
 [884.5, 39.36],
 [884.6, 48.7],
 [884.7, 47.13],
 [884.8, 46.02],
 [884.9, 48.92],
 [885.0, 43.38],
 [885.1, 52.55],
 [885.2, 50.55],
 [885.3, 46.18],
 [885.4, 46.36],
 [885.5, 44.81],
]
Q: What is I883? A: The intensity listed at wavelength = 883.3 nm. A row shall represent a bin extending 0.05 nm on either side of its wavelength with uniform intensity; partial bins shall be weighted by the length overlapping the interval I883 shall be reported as 48.54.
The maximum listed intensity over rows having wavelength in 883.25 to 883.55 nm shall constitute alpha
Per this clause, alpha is 48.54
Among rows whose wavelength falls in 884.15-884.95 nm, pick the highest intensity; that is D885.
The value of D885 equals 48.92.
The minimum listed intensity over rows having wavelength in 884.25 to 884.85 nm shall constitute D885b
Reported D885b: 39.36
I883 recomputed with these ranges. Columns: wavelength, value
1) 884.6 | 48.7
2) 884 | 41.49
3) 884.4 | 42.66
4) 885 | 43.38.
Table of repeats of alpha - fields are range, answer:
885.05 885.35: 52.55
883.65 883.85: 41.25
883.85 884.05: 45.48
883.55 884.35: 46.64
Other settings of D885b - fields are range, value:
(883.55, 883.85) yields 40.46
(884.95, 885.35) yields 43.38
